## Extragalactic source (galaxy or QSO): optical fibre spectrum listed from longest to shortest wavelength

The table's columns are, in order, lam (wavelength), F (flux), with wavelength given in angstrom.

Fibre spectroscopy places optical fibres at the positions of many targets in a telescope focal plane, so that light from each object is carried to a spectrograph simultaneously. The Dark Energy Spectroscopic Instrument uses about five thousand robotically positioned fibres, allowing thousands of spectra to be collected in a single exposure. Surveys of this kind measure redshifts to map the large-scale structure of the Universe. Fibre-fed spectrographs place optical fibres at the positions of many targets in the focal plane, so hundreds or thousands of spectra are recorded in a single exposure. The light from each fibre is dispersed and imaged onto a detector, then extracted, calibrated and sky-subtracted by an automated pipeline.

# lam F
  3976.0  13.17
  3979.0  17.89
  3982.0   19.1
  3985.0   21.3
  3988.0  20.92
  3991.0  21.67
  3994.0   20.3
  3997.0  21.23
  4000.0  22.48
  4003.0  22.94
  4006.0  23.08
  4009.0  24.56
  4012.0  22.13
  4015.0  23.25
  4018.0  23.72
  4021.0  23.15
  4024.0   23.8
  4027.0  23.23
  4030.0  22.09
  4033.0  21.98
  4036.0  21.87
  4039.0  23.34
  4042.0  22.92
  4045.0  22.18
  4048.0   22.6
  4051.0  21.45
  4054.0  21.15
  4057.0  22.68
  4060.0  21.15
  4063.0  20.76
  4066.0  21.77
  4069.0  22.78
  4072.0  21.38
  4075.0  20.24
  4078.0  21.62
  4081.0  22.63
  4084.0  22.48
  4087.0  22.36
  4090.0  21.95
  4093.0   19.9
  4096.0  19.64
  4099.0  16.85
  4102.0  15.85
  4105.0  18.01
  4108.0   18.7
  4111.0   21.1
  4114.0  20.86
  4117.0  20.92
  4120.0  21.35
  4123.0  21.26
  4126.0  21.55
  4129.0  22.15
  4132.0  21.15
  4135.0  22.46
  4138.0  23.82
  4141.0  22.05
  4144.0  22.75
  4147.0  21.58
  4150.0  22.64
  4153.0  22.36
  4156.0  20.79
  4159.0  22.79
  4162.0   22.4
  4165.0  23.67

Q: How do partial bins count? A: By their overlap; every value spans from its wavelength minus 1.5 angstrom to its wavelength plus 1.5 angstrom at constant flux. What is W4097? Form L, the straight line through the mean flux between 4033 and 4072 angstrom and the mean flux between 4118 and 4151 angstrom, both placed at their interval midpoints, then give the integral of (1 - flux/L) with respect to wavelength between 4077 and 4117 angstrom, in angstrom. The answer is 3.4 angstrom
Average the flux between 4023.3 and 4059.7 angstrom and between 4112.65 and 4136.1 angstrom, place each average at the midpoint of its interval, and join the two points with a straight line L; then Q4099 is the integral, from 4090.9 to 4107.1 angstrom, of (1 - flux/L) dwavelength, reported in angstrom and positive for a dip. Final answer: 2.6 angstrom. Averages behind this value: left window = 22.4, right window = 21.4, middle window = 18.2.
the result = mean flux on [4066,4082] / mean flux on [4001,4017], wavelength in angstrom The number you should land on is 0.94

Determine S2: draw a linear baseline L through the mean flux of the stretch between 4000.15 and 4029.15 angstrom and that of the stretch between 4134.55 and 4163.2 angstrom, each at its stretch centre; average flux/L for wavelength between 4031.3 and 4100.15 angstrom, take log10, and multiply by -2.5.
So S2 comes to 0.065 mag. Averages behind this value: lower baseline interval 23.3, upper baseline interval 22.4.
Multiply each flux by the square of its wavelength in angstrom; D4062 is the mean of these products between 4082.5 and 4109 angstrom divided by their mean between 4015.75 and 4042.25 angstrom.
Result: 0.9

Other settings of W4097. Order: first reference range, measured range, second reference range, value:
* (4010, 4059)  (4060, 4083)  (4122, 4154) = 0.9 angstrom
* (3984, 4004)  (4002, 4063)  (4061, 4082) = -3.0 angstrom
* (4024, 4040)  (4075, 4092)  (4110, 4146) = 0.2 angstrom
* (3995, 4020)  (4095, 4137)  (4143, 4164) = 4.1 angstrom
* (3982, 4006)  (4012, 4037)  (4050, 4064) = -1.6 angstrom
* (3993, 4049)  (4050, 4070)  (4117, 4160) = 0.7 angstrom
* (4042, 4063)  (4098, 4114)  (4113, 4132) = 2.3 angstrom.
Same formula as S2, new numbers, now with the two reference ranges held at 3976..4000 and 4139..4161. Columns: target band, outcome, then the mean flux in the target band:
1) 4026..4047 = -0.09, 22.5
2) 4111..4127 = 0.03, 21.2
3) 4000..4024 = -0.14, 23.2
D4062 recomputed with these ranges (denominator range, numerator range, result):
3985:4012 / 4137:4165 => 1.09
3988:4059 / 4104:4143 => 0.99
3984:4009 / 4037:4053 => 1.05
